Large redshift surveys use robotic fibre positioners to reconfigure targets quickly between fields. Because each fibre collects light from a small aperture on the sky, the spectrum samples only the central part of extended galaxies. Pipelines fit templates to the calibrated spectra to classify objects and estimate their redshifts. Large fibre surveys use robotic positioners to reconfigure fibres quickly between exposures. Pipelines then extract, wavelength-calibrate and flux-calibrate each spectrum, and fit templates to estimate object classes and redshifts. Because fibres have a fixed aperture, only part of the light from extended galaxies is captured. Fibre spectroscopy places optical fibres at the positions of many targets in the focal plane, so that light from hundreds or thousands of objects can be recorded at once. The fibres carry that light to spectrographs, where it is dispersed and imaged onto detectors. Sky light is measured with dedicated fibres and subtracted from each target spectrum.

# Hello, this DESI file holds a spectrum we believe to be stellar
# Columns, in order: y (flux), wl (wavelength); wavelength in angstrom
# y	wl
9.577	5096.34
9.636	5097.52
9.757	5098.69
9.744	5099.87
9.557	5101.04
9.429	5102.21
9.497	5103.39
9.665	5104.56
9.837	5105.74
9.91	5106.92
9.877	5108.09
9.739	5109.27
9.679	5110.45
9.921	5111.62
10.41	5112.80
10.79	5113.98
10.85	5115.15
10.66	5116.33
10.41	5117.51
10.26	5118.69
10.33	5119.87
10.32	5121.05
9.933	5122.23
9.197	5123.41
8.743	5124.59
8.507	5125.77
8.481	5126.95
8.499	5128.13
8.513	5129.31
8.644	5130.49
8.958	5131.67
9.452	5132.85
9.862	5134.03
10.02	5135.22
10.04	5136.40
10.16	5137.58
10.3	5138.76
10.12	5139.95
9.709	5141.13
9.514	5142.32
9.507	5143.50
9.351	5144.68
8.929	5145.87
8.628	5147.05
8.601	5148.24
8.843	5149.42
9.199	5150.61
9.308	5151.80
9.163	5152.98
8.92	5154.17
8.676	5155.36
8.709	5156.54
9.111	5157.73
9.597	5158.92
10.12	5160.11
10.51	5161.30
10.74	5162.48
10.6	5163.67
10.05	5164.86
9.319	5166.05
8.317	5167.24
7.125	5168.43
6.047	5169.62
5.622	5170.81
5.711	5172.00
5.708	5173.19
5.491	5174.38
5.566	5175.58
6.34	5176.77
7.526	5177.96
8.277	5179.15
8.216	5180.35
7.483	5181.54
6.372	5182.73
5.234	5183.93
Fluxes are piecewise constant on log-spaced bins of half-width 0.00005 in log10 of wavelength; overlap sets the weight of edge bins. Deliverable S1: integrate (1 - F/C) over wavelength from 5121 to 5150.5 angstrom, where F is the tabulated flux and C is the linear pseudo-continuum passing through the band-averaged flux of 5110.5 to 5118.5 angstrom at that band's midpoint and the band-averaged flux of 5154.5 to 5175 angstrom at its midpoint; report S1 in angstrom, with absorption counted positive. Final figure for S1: 0.7 angstrom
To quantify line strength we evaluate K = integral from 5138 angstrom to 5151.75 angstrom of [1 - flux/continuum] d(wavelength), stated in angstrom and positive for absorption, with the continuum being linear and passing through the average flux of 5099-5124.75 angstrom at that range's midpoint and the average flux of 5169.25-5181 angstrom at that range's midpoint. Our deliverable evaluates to -2.0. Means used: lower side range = 9.96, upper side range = 6.46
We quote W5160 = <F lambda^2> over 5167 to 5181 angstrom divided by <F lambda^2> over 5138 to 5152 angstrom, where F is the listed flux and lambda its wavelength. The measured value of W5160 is 0.72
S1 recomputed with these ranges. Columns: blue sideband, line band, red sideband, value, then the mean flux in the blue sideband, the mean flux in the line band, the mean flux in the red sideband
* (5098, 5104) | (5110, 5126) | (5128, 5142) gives -0.76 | 9.61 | 10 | 9.56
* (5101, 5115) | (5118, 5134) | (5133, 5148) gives 0.84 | 9.91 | 9.25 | 9.64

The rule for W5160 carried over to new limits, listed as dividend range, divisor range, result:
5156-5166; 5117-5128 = 1.06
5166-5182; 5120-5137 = 0.75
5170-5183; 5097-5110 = 0.70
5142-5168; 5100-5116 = 0.96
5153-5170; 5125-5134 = 1.05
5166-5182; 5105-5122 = 0.68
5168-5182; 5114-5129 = 0.69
